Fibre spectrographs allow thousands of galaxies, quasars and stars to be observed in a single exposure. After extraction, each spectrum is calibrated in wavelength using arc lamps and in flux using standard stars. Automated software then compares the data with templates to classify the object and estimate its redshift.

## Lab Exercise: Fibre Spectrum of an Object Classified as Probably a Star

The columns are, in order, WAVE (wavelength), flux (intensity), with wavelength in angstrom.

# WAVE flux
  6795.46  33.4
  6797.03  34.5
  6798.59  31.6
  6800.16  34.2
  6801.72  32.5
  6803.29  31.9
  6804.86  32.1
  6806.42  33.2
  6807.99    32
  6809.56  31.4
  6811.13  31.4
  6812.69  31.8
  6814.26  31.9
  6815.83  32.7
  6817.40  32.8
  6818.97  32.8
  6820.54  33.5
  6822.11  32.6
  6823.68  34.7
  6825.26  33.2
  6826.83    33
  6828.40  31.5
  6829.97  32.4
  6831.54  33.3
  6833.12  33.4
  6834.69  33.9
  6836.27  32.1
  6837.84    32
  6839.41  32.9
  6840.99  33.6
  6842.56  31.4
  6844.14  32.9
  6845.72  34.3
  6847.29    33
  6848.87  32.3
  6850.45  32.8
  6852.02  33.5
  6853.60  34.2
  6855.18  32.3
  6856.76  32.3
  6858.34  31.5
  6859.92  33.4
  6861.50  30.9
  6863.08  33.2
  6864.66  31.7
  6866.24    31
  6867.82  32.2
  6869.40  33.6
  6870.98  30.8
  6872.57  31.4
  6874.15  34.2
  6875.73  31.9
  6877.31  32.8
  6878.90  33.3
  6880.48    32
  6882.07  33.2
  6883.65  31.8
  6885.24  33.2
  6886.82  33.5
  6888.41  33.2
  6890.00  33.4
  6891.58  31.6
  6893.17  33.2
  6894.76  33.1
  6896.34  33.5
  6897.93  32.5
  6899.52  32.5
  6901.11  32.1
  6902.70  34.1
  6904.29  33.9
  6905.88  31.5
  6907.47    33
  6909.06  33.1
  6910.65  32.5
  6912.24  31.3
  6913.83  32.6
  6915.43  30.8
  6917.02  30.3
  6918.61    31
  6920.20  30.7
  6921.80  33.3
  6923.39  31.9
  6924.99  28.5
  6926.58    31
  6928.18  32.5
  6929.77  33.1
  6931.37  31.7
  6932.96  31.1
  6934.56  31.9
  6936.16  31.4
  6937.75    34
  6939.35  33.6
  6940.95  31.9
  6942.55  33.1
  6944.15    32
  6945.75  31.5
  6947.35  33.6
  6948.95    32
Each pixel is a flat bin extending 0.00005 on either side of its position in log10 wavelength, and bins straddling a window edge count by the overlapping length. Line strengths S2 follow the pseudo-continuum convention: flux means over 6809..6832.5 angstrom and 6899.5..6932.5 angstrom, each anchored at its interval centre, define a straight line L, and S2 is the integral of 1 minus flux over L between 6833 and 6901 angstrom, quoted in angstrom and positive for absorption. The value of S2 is -0.8 angstrom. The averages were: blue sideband 32.6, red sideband 32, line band 32.7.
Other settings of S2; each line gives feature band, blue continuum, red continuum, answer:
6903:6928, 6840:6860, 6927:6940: 0.5 angstrom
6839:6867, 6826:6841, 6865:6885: 0.0 angstrom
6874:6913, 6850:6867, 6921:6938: -0.8 angstrom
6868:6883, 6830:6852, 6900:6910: 0.2 angstrom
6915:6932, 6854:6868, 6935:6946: 0.6 angstrom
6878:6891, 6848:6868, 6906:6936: -0.3 angstrom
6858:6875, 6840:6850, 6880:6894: 0.3 angstrom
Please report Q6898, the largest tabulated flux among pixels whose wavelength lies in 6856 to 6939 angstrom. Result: 34.2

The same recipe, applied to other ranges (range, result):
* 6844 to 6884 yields 34.3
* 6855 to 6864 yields 33.4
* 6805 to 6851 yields 34.7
